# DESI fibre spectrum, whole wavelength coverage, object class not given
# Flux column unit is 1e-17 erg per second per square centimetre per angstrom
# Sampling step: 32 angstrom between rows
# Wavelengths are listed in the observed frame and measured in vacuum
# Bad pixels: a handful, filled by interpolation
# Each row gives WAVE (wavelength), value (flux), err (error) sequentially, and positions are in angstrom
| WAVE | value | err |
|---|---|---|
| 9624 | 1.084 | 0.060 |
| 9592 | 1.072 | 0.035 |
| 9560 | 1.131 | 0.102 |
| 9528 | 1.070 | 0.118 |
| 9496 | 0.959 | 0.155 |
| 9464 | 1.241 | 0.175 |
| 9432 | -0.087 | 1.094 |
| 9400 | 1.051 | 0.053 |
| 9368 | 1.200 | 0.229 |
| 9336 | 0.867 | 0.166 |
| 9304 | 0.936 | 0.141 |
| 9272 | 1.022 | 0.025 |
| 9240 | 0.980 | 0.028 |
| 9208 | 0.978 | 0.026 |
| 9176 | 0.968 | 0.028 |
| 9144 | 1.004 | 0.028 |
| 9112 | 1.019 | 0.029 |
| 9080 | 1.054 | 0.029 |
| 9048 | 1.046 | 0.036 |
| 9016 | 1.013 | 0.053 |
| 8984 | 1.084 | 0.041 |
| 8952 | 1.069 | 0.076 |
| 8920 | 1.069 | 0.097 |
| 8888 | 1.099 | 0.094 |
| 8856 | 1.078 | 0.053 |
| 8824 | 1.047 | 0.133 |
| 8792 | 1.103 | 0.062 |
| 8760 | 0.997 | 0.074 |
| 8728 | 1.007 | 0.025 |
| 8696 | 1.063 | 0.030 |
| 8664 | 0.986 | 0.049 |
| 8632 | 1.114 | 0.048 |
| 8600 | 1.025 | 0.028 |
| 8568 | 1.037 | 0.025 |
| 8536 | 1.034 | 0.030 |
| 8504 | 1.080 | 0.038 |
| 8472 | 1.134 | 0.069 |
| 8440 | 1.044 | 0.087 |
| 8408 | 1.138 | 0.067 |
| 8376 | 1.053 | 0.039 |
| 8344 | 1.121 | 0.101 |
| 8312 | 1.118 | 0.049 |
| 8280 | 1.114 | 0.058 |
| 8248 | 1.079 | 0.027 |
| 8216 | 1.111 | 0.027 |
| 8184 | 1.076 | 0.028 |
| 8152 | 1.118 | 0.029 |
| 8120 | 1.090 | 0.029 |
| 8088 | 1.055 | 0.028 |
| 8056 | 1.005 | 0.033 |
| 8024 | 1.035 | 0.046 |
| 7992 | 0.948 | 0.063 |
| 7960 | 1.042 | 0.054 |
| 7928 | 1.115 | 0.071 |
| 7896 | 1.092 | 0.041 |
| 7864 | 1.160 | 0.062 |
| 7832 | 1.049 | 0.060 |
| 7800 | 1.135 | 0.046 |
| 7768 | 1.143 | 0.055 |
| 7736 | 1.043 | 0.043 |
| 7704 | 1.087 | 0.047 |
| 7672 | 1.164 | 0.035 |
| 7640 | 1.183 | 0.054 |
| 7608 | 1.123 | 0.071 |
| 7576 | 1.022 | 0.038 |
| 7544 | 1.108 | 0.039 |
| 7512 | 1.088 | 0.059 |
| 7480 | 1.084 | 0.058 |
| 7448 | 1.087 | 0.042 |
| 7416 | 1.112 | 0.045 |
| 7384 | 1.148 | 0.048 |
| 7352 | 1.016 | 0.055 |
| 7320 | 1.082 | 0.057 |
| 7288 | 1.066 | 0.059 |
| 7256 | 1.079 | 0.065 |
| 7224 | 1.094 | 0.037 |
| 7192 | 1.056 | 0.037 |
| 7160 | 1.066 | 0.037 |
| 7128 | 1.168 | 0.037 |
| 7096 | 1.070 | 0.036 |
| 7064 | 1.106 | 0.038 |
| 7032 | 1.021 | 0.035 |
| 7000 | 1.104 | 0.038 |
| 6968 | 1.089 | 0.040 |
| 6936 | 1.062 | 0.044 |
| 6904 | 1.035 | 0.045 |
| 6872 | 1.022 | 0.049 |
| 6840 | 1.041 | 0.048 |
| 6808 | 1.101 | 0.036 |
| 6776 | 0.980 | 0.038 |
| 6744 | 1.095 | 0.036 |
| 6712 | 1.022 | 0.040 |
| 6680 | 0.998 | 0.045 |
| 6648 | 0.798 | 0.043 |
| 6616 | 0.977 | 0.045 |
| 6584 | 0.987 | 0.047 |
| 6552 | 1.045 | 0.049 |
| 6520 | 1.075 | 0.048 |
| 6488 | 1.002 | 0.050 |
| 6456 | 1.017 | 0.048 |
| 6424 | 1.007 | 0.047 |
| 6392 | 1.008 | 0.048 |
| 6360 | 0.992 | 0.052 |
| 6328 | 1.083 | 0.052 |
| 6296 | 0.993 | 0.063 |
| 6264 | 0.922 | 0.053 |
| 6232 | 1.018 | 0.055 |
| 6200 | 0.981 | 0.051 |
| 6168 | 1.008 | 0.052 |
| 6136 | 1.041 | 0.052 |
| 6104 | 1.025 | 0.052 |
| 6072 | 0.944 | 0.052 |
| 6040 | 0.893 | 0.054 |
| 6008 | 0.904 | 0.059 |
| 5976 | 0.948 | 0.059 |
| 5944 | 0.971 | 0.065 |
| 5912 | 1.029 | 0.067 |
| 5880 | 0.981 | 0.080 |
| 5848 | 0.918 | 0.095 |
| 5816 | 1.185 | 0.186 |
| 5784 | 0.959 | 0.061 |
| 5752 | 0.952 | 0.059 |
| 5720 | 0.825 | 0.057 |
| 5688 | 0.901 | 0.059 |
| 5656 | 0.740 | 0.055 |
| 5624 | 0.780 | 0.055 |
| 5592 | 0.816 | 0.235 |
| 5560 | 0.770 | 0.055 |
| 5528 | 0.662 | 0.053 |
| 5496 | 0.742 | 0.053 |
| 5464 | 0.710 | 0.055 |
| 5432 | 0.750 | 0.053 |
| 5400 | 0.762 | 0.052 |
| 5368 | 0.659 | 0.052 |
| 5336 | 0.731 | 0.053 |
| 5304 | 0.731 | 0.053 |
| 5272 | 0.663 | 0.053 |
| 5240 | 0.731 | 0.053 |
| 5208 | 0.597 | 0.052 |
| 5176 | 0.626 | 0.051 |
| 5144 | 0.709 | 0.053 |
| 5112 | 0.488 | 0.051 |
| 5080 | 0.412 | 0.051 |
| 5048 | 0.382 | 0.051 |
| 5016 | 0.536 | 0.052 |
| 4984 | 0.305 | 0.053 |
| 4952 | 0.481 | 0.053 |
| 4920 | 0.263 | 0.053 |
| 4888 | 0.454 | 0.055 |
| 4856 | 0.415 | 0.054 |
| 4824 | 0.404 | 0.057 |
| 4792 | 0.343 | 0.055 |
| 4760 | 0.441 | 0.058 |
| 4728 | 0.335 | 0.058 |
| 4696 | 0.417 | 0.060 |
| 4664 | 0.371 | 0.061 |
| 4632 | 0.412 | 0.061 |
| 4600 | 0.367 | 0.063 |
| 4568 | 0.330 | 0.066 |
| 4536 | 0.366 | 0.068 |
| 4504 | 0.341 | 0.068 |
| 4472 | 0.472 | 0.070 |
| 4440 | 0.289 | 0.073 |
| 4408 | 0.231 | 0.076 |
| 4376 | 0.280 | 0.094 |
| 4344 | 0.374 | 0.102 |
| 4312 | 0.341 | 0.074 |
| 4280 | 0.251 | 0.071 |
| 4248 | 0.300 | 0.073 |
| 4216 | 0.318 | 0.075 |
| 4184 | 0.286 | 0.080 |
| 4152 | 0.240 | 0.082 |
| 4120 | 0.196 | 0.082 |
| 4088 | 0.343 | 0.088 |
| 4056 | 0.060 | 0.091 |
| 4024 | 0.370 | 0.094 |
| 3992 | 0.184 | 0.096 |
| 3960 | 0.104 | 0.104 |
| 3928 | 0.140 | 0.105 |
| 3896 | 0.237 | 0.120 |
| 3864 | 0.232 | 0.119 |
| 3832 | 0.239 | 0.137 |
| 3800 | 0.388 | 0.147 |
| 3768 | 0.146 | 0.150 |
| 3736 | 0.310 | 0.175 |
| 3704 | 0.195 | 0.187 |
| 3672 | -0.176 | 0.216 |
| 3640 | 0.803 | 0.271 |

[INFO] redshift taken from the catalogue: 0.285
